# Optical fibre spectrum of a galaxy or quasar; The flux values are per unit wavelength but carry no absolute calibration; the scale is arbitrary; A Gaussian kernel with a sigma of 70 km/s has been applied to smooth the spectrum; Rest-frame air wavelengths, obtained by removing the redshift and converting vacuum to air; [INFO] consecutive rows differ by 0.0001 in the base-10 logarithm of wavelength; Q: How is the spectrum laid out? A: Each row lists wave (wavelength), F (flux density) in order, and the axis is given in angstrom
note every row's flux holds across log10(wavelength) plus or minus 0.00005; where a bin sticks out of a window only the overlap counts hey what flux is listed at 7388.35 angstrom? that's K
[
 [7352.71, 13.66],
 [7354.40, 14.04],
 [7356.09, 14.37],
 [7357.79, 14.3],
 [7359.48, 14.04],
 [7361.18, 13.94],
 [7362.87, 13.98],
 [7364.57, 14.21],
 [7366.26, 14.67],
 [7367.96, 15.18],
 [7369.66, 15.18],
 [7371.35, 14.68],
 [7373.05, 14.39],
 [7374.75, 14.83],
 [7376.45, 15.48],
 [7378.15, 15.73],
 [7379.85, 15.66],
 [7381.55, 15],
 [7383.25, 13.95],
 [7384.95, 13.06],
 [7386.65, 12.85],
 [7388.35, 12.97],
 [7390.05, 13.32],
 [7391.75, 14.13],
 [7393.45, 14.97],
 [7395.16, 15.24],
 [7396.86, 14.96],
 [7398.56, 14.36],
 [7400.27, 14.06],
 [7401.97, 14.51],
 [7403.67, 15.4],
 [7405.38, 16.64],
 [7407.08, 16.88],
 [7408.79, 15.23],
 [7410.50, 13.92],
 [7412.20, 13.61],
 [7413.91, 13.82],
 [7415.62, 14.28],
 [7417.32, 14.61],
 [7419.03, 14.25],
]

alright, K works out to 12.97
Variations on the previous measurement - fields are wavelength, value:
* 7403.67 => 15.4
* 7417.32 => 14.61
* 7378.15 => 15.73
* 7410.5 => 13.92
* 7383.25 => 13.95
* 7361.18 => 13.94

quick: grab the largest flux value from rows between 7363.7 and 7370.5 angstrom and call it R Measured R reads 15.18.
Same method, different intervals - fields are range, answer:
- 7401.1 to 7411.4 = 16.88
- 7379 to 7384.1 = 15.66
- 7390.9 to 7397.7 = 15.24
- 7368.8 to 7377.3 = 15.48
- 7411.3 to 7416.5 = 14.28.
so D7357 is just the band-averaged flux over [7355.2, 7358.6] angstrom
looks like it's 14.3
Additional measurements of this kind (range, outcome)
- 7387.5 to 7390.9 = 13.2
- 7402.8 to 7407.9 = 16.3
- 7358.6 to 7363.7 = 14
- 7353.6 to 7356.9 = 14.2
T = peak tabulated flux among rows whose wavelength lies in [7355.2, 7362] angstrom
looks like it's 14.37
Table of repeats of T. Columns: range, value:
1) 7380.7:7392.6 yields 15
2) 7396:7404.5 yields 15.4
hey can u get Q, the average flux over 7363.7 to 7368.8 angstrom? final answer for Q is 14.7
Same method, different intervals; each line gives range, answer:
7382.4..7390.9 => 13.2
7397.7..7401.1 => 14.2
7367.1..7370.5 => 15.1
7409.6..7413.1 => 13.8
